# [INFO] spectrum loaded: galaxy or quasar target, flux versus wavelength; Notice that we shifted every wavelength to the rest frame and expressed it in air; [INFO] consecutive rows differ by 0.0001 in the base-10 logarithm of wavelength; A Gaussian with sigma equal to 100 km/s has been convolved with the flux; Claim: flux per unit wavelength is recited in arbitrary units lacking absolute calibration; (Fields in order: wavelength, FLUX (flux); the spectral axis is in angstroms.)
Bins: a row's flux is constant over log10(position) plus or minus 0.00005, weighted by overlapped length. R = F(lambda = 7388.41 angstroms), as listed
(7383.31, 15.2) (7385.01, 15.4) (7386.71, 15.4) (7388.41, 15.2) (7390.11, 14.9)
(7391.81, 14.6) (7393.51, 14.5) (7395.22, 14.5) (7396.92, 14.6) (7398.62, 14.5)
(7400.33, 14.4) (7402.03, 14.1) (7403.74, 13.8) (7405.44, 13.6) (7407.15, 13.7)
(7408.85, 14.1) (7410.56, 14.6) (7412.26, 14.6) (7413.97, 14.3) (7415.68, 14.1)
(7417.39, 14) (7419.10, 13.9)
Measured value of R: 15.2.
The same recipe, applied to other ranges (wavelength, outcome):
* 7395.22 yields 14.5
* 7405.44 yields 13.6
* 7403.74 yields 13.8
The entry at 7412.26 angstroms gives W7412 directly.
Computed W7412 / 14.6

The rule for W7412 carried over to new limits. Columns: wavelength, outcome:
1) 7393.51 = 14.5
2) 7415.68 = 14.1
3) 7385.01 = 15.4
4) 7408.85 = 14.1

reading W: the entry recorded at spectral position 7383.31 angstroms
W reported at 15.2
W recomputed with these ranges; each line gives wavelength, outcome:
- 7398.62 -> 14.5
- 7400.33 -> 14.4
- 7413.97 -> 14.3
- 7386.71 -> 15.4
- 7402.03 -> 14.1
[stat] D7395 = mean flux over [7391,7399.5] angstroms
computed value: 14.5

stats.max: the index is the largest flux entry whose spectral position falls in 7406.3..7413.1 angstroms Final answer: 14.6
